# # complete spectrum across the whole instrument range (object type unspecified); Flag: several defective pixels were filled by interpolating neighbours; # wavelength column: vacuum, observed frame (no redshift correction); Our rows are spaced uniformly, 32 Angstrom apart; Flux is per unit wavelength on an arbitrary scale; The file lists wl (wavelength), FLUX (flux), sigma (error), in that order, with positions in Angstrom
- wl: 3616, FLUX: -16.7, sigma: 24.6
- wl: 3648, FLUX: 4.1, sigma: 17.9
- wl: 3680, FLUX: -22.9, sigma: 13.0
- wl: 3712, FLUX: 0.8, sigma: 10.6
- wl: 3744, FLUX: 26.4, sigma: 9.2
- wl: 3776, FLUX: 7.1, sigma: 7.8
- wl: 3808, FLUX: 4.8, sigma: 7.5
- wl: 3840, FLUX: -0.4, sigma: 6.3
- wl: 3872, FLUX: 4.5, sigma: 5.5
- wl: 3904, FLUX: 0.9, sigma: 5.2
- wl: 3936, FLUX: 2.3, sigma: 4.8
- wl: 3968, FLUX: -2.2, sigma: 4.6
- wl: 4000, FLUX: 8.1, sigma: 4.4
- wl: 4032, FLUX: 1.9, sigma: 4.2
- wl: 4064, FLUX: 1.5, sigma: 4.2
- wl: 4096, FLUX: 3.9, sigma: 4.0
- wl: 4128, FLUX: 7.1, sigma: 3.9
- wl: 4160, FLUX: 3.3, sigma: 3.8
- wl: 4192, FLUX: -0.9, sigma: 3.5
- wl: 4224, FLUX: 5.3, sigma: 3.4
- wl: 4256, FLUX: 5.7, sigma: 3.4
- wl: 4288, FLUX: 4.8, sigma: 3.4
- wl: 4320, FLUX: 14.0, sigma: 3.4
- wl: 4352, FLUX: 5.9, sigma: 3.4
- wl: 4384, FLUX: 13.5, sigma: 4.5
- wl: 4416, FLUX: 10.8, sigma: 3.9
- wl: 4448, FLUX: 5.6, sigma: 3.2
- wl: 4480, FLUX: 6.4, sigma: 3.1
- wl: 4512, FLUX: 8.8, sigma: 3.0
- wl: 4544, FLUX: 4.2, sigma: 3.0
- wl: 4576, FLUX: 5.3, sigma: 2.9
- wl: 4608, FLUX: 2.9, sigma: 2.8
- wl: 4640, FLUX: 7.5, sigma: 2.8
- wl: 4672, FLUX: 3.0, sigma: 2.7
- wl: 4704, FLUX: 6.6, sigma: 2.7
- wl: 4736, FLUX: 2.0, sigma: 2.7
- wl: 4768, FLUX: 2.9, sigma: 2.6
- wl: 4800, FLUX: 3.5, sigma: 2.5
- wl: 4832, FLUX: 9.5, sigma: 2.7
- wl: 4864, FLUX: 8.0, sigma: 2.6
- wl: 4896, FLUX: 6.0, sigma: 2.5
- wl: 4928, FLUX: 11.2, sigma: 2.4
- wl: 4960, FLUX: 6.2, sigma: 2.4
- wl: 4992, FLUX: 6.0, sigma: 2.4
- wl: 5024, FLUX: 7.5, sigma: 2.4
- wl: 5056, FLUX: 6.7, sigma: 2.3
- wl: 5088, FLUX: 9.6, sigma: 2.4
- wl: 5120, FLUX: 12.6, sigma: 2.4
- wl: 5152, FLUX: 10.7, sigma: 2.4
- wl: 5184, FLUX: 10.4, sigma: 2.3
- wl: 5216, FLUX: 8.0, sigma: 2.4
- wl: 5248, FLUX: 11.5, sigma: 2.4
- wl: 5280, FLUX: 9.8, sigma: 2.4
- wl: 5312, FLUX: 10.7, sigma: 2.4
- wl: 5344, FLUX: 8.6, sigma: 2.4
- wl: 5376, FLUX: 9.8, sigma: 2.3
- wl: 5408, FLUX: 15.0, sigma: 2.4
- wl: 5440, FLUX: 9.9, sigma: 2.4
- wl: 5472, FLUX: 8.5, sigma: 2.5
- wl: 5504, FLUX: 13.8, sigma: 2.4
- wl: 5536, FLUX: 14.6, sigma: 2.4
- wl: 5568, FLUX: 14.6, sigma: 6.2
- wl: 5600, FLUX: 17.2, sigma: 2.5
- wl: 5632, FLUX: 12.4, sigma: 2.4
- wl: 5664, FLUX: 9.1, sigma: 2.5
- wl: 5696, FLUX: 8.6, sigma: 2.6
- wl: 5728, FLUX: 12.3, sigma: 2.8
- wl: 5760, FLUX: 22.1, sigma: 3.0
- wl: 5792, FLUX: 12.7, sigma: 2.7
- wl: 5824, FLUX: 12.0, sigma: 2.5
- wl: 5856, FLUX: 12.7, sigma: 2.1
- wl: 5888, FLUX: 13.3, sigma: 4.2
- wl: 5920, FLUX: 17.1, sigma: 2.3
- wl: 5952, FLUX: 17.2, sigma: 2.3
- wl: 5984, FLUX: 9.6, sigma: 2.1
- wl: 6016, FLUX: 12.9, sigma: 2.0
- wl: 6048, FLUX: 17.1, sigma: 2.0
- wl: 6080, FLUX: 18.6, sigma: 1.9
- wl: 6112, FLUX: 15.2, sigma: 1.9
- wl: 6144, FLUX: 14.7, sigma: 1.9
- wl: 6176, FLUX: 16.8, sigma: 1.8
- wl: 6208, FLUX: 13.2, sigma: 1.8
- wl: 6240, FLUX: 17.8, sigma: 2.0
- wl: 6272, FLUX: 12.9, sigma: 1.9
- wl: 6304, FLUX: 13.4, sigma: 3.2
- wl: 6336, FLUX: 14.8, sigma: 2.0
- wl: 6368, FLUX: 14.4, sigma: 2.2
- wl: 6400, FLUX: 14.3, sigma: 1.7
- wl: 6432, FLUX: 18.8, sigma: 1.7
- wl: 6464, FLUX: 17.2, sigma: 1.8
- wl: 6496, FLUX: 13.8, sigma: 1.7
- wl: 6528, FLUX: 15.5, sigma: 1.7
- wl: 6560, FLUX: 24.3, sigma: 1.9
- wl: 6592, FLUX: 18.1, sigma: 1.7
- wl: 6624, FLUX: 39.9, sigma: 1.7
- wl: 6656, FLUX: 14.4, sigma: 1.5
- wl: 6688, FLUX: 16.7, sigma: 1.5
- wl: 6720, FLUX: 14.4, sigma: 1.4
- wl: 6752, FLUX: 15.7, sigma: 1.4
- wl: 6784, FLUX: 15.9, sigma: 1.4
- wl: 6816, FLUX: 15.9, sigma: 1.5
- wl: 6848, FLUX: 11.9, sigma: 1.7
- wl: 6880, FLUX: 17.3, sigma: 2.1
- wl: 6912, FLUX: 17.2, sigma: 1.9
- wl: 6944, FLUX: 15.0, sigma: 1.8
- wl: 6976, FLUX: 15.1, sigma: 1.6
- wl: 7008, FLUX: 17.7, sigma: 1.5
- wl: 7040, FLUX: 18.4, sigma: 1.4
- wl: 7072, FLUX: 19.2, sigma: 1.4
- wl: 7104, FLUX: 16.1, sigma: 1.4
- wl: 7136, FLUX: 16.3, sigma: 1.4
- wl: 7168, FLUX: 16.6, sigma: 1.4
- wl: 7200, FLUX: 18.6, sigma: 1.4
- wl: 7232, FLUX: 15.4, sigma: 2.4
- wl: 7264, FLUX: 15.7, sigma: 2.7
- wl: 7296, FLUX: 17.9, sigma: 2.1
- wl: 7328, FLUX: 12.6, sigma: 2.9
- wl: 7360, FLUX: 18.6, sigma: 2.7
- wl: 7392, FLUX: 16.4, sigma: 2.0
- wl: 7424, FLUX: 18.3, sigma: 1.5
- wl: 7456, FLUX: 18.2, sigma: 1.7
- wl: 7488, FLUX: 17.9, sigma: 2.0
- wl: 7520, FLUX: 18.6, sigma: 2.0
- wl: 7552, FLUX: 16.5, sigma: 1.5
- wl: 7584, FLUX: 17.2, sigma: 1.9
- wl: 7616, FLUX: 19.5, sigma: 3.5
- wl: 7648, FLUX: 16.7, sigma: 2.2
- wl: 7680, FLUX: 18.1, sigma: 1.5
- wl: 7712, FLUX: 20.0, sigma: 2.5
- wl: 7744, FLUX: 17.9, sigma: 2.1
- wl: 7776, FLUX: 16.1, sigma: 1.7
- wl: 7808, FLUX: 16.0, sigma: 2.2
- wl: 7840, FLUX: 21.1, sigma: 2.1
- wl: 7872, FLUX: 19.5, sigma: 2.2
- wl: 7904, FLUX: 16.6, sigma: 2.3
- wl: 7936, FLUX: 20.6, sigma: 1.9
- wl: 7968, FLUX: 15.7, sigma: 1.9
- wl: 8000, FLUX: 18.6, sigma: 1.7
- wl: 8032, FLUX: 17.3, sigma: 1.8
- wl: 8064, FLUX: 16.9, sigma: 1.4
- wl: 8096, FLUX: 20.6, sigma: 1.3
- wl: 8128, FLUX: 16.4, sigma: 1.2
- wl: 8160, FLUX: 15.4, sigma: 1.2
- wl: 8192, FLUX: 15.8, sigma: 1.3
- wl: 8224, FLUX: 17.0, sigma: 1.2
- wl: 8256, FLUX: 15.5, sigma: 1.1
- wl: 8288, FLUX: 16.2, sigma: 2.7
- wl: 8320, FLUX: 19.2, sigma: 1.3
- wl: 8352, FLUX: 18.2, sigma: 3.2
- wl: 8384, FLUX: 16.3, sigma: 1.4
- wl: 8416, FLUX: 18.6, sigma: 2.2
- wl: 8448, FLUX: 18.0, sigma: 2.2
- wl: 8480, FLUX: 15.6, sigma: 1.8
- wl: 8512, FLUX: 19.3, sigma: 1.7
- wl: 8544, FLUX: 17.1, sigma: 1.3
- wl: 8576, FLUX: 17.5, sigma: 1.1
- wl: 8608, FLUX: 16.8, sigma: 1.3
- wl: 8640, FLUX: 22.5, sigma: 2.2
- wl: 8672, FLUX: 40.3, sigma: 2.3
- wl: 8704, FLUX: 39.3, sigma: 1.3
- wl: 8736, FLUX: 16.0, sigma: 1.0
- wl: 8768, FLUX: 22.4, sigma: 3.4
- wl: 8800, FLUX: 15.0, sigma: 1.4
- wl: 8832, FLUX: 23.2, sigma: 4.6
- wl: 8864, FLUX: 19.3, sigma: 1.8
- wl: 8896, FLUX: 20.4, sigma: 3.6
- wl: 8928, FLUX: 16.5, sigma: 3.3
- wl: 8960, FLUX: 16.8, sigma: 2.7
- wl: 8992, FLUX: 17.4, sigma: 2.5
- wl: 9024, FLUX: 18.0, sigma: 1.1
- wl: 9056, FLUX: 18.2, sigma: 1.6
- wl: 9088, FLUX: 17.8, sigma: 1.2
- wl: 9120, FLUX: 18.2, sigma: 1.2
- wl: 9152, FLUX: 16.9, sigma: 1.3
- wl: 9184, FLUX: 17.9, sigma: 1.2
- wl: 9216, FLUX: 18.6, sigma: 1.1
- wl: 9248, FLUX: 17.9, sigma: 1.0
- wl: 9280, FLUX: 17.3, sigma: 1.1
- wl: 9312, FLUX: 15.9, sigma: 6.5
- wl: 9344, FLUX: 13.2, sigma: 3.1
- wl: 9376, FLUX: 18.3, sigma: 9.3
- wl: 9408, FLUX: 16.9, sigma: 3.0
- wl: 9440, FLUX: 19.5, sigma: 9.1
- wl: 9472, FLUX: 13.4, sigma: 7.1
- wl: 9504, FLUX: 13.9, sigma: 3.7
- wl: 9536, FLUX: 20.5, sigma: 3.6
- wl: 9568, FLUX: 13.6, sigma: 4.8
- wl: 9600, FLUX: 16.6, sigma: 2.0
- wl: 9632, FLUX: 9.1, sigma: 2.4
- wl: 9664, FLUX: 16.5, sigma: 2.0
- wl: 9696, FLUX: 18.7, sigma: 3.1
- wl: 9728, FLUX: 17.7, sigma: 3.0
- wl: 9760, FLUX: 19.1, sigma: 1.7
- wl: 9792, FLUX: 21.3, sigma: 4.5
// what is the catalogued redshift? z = 0.32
